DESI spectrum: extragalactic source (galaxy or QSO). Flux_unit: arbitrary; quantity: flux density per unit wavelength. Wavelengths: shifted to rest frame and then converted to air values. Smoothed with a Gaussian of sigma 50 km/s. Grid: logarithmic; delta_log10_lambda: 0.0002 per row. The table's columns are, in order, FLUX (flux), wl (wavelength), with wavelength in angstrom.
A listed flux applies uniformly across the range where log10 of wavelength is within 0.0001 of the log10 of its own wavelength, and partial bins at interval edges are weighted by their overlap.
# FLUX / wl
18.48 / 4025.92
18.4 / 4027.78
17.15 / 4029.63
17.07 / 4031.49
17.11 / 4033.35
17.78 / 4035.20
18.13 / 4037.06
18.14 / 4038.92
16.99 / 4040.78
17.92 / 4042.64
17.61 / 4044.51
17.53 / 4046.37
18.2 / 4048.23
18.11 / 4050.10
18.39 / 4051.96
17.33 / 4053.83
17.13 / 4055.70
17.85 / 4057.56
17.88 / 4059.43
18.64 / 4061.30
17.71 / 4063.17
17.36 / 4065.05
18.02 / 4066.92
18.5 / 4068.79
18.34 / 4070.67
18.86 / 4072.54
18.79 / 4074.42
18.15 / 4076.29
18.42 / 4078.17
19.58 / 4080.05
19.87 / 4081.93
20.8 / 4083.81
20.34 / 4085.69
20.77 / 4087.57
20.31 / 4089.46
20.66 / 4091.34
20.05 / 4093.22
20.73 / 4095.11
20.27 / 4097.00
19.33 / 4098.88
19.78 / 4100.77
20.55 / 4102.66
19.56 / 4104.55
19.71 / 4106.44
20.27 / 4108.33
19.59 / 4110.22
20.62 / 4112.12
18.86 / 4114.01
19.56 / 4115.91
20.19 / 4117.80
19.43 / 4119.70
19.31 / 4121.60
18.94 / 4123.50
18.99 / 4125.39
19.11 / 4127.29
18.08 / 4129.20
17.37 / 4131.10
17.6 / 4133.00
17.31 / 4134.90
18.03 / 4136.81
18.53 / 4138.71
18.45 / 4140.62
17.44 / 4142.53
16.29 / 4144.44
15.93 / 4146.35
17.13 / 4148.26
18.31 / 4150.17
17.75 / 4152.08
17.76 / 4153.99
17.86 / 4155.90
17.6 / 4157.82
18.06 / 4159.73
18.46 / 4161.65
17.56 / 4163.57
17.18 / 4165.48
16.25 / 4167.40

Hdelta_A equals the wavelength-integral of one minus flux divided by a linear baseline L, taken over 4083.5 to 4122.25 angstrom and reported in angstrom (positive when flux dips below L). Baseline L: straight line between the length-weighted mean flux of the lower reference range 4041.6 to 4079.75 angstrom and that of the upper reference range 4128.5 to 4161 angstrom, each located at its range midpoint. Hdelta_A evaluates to -4.7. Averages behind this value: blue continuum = 18.1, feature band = 20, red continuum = 17.6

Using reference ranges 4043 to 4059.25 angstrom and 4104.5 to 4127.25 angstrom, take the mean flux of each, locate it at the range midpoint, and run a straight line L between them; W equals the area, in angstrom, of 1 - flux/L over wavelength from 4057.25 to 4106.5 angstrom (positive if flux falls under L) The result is -1.8 angstrom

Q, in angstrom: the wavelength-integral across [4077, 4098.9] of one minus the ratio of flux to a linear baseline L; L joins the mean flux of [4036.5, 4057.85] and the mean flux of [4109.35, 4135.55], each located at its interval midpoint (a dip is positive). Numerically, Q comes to -2.02 angstrom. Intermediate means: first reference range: 17.8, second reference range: 18.9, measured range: 20.1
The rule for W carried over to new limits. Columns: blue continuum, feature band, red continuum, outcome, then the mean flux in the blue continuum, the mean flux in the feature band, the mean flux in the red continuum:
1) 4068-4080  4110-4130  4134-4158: -1.6 angstrom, 18.6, 19.3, 17.6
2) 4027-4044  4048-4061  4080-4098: 0.5 angstrom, 17.6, 17.9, 20.4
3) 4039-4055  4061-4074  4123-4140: -0.2 angstrom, 17.8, 18.2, 18.2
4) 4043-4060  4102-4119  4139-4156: -2.2 angstrom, 17.8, 19.9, 17.5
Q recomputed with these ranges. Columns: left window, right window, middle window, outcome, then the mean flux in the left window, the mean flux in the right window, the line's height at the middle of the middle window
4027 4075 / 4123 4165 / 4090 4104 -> -1.83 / 17.9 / 17.8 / 17.9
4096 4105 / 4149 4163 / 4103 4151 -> 0.98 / 19.9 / 17.9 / 19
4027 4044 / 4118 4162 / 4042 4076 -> -0.58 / 17.6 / 18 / 17.7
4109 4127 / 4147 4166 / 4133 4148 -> 0.86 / 19.5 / 17.8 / 18.5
